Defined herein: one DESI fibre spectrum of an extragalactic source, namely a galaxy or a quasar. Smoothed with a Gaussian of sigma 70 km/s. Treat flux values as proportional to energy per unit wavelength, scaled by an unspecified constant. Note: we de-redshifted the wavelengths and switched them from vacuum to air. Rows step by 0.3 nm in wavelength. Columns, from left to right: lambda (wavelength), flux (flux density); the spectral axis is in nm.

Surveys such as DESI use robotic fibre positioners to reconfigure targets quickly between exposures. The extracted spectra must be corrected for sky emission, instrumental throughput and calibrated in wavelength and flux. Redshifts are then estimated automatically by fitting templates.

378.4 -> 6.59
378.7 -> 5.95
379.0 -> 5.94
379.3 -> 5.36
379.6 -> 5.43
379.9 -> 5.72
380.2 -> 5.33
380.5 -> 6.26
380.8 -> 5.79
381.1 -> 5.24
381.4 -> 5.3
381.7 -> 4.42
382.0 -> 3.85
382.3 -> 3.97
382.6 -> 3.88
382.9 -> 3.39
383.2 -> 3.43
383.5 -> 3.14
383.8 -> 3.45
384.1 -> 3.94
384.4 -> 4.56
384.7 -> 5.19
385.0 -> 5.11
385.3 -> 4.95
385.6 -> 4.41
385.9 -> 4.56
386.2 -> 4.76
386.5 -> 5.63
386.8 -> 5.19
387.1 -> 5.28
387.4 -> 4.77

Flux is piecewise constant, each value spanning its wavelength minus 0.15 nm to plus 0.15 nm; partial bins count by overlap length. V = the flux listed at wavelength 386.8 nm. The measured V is 5.19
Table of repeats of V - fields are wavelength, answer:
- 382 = 3.85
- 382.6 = 3.88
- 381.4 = 5.3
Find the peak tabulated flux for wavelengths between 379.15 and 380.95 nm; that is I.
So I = 6.26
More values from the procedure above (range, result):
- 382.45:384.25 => 3.94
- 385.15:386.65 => 5.63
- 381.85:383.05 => 3.97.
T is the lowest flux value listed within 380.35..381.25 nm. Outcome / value 5.24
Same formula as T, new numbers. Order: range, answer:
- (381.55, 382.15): 3.85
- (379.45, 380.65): 5.33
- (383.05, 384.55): 3.14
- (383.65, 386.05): 3.45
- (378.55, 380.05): 5.36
